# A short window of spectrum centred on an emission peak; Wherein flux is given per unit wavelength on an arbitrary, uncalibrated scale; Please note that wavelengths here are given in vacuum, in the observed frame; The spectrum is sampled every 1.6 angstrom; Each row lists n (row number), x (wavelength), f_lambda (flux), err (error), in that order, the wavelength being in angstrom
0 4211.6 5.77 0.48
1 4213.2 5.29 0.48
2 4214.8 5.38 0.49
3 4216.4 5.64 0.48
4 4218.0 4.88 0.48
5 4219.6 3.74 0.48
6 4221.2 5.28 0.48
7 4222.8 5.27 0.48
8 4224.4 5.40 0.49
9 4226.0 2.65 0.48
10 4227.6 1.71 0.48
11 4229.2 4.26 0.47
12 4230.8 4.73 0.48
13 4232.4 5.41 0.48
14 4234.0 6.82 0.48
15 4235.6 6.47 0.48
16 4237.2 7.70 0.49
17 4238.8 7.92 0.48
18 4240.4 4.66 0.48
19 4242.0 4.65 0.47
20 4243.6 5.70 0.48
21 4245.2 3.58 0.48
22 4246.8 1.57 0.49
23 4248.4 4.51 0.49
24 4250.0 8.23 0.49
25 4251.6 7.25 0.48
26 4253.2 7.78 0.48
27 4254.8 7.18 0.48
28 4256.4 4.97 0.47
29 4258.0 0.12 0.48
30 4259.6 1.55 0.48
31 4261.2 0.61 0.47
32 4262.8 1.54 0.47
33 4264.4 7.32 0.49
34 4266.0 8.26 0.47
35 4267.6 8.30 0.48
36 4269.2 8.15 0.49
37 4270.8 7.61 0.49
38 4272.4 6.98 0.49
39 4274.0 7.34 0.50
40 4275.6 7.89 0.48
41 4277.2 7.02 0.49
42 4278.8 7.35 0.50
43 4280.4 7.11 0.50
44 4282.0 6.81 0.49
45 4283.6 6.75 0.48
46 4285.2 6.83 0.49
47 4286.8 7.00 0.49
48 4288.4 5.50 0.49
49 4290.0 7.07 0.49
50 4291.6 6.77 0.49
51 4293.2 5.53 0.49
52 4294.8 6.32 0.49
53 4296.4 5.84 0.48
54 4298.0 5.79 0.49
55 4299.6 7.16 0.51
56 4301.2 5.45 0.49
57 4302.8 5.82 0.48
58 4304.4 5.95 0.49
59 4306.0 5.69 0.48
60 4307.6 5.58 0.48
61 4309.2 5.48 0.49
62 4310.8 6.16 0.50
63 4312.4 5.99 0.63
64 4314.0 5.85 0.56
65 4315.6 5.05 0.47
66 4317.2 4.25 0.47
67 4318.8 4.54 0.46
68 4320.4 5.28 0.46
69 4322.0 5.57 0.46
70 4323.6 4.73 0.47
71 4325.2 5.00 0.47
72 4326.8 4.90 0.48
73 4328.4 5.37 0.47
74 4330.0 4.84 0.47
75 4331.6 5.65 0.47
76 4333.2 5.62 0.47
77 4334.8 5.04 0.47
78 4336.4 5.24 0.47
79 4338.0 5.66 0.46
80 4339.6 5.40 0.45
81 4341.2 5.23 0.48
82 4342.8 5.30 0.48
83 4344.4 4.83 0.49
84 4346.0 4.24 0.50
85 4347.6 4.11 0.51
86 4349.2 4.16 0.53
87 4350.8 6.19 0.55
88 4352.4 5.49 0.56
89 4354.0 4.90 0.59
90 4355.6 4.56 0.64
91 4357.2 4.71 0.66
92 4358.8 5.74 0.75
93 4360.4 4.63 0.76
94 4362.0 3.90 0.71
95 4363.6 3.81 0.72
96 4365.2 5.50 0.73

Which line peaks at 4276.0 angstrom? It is Ly-alpha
